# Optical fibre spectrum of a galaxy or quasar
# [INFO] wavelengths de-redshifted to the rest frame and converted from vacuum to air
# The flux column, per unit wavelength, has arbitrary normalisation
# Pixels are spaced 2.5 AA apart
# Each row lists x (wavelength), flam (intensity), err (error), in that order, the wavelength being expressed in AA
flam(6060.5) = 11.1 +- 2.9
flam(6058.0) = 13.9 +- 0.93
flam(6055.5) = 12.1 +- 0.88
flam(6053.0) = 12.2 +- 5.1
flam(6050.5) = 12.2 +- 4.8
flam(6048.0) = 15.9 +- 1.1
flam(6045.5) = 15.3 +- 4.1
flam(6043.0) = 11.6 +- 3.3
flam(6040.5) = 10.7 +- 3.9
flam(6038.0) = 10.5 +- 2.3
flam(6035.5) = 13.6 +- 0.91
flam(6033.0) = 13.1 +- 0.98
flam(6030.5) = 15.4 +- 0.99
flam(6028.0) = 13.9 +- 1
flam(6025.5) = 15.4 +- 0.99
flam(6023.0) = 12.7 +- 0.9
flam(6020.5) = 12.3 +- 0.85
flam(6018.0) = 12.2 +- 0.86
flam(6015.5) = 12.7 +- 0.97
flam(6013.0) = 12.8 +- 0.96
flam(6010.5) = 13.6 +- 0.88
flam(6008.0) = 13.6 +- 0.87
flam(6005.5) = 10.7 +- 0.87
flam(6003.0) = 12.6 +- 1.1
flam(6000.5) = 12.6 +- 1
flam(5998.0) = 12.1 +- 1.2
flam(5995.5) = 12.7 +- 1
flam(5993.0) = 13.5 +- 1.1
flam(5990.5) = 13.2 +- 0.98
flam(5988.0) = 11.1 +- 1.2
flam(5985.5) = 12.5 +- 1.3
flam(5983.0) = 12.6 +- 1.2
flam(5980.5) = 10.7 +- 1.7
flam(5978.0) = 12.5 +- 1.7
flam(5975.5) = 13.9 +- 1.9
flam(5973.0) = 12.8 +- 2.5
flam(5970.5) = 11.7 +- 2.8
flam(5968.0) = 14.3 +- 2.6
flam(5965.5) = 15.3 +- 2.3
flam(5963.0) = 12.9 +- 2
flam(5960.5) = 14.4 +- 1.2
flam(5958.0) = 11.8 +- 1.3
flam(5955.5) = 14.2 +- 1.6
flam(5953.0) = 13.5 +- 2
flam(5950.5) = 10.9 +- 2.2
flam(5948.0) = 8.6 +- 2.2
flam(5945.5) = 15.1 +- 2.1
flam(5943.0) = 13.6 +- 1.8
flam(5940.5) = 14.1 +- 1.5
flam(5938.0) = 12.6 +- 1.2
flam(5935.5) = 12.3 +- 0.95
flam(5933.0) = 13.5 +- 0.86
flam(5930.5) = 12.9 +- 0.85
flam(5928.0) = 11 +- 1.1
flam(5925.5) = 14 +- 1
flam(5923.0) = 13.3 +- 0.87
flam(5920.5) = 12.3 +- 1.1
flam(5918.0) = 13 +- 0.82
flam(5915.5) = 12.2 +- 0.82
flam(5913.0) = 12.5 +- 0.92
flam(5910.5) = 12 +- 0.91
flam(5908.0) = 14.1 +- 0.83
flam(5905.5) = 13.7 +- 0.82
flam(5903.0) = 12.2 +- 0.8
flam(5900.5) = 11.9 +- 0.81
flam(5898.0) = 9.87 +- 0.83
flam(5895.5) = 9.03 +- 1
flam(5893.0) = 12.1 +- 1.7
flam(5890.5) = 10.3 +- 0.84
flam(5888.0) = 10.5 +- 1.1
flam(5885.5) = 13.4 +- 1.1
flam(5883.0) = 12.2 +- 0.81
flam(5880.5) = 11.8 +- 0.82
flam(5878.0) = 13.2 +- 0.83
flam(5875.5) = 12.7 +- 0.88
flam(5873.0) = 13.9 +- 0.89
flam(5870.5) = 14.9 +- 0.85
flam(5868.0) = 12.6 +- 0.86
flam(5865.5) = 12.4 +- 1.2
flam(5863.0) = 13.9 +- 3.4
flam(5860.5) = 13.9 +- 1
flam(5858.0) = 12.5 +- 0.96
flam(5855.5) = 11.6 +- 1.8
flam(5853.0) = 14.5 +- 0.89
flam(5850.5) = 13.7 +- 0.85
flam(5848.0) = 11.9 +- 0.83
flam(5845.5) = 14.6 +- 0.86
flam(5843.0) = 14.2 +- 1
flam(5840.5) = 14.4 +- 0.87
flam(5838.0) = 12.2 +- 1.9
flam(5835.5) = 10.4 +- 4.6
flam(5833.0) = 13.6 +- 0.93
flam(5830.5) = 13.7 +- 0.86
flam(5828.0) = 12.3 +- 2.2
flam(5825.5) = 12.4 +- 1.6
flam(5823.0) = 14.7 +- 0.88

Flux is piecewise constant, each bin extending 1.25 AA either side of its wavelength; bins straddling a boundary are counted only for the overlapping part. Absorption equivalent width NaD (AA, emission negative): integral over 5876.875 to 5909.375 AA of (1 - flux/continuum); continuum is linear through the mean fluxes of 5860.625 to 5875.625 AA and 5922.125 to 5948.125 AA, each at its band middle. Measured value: 3.5 AA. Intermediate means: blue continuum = 13.5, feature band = 11.9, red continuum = 13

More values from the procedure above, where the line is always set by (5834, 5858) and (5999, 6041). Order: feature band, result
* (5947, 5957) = 0.8 AA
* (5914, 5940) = 0.4 AA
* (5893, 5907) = 1.6 AA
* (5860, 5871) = -0.3 AA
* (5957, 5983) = -0.2 AA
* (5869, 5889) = 0.2 AA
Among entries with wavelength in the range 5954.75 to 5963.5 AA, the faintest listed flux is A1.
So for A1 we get 11.8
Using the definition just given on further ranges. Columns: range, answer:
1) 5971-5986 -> 10.7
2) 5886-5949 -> 8.6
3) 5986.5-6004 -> 11.1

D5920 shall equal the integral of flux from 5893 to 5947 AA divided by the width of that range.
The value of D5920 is 12.6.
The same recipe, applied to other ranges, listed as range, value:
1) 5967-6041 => 12.7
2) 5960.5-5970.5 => 13.9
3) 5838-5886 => 13.2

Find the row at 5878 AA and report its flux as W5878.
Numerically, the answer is 13.2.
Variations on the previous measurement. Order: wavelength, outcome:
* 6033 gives 13.1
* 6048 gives 15.9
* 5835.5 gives 10.4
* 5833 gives 13.6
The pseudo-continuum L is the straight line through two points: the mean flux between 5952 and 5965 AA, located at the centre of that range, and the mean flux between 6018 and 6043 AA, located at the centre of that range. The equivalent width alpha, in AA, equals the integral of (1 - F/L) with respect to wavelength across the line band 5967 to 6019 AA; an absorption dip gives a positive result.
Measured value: 2.50 AA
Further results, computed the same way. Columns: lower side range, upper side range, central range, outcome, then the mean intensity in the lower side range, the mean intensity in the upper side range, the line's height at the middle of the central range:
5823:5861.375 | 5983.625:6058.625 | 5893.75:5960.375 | 2.55 AA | 13.1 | 12.9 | 13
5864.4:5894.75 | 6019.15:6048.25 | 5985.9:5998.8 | 0.51 AA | 12.4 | 13.3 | 13.1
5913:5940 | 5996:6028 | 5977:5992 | 0.79 AA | 12.7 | 12.8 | 12.8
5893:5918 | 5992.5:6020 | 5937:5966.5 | -1.88 AA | 12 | 12.6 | 12.3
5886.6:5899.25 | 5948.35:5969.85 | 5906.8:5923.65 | -2.12 AA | 10.4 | 13.2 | 11.3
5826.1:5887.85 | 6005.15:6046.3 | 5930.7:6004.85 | 1.14 AA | 13.1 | 13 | 13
